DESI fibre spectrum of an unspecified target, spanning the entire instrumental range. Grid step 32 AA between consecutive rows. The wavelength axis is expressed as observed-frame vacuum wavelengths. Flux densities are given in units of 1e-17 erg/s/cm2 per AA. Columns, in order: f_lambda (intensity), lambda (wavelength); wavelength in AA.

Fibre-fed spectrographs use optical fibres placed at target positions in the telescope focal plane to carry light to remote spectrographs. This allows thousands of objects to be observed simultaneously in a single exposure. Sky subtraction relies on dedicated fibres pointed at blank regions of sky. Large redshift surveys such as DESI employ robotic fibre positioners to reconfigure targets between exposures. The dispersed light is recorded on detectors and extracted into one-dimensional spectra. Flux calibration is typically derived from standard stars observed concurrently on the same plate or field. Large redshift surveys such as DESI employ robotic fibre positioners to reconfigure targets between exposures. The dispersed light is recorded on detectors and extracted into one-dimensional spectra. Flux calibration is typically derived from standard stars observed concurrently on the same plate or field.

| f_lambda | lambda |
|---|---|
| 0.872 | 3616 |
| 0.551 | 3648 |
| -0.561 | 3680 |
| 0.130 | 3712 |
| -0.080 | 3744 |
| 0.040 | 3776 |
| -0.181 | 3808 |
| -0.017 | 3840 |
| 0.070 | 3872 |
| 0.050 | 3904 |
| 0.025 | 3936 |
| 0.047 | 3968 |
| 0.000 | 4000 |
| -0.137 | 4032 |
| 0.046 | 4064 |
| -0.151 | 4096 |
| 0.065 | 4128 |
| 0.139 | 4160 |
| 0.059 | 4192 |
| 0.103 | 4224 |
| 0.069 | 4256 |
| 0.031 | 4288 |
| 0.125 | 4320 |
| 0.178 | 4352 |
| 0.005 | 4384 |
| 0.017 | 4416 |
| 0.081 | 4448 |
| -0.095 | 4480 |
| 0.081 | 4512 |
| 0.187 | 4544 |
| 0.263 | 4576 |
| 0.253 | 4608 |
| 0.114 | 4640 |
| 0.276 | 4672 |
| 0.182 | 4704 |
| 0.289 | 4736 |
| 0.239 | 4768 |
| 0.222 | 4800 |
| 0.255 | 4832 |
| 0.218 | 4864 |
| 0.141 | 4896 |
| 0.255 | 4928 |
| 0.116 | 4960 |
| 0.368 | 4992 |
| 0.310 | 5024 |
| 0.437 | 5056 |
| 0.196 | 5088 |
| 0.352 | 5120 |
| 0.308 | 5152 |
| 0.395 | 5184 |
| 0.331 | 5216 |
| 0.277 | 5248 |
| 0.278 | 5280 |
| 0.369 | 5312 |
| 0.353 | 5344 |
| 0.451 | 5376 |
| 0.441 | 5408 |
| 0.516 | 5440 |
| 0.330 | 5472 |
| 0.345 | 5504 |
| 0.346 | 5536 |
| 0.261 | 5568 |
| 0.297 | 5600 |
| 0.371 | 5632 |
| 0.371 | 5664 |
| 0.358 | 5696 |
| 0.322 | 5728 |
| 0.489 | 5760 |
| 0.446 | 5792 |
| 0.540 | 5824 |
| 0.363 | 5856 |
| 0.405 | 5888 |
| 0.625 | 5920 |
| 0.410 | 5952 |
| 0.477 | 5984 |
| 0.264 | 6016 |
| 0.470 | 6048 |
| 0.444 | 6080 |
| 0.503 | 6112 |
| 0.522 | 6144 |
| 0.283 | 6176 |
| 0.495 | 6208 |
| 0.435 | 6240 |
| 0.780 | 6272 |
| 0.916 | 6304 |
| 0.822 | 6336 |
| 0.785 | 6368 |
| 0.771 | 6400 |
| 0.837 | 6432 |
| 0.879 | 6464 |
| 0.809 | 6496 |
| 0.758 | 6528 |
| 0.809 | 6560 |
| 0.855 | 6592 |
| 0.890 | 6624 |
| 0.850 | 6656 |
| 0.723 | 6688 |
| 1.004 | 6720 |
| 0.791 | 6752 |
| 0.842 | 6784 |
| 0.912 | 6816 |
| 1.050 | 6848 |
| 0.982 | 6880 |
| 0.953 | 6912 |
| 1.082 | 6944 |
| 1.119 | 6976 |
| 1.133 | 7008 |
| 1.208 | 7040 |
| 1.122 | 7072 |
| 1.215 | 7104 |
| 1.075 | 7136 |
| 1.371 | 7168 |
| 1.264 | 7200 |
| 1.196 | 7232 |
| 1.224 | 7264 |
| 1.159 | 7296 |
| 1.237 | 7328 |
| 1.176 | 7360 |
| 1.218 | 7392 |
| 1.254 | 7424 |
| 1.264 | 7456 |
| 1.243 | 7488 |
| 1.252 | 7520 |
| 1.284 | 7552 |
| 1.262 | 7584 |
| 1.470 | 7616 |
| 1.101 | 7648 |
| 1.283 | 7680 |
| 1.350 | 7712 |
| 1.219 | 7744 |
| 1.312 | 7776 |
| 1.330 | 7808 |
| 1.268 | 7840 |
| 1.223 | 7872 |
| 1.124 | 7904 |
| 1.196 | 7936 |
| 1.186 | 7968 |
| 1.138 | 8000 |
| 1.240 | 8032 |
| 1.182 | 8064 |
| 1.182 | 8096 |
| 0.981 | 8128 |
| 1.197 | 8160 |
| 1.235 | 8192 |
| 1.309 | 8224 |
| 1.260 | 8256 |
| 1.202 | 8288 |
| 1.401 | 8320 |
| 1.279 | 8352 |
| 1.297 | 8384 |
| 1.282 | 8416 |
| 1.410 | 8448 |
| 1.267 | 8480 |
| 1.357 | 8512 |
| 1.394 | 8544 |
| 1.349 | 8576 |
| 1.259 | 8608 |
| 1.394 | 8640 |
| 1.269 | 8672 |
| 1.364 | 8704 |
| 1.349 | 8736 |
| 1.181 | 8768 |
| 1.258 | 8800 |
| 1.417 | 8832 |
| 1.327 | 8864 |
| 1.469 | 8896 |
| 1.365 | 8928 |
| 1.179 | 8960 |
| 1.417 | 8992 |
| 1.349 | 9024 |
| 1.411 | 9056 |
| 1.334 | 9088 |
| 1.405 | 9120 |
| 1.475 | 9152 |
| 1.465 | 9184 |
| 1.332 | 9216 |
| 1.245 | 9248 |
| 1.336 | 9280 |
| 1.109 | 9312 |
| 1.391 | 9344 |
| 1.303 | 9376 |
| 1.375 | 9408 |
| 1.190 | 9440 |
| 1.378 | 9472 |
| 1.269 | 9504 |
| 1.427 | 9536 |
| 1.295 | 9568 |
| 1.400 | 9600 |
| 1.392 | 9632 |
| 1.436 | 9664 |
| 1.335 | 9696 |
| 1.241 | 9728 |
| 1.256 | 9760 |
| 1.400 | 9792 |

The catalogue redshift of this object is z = 0.57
